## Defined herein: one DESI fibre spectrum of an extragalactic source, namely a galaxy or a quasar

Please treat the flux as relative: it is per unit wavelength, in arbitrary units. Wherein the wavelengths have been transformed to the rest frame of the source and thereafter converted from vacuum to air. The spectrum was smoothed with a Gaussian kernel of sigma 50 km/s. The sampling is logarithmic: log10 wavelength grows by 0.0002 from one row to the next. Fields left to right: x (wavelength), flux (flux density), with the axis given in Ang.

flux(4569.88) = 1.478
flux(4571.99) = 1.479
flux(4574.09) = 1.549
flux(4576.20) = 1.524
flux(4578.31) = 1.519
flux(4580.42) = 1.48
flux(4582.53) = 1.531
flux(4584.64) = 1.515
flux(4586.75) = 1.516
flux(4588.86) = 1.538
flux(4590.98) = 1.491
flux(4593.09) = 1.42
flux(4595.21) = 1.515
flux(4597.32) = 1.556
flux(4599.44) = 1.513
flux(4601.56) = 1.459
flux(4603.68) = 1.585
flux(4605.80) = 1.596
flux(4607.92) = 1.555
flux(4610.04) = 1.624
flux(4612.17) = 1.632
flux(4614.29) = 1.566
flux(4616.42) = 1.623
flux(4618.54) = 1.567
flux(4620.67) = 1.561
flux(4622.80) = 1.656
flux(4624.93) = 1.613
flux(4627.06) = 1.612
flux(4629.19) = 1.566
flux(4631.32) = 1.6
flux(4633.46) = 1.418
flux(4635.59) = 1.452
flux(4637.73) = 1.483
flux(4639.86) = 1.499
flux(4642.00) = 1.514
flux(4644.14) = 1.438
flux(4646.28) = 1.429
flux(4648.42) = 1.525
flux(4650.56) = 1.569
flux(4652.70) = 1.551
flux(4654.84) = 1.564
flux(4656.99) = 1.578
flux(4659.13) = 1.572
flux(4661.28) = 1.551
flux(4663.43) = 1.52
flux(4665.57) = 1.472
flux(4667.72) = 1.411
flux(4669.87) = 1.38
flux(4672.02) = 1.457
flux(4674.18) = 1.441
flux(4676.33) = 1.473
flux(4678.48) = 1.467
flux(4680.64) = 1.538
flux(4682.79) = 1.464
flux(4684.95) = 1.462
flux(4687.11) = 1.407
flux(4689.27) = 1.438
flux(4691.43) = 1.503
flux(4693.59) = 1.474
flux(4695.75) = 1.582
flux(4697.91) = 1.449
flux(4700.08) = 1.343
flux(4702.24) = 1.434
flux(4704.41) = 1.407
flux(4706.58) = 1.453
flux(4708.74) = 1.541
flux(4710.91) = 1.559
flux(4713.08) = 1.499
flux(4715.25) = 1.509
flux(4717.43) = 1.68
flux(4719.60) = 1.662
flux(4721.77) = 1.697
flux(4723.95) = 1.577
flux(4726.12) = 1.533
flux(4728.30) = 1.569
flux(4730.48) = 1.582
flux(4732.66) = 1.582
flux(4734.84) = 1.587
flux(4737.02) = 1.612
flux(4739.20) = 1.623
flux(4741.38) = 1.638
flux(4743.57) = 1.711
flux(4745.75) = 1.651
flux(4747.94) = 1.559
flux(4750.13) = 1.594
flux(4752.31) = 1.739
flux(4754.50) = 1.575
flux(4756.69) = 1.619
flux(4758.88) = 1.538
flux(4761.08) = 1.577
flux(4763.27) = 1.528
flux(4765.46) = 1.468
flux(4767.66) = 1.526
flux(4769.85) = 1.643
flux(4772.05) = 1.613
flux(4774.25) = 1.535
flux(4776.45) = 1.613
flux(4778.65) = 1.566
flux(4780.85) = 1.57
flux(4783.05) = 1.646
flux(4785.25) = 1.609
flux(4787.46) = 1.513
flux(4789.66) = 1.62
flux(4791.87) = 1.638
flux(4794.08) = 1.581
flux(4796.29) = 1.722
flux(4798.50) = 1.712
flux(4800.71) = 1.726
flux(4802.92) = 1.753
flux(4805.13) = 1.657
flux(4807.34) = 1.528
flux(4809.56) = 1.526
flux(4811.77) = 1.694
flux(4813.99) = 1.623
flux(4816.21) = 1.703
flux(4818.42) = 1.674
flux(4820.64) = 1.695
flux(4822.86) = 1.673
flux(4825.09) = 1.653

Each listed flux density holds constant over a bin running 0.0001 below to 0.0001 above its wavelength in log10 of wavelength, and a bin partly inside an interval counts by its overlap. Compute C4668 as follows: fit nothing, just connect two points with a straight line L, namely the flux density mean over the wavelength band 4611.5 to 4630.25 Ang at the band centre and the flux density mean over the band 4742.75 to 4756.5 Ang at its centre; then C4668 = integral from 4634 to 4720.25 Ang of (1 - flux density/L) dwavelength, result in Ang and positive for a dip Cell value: 6.6 Ang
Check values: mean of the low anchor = 1.6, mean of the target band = 1.49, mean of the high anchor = 1.64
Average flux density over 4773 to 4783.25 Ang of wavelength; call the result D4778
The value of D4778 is 1.58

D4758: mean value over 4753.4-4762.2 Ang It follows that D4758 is 1.58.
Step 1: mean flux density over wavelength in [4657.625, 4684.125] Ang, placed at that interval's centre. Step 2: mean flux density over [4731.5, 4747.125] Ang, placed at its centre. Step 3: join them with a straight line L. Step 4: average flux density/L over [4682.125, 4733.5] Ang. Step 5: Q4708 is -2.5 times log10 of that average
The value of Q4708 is 0.031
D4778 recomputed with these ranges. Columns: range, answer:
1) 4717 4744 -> 1.62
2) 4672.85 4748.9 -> 1.53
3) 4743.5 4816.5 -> 1.61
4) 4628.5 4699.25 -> 1.49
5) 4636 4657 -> 1.51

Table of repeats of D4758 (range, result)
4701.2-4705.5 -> 1.42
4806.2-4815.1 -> 1.59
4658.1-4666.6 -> 1.53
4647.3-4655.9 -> 1.55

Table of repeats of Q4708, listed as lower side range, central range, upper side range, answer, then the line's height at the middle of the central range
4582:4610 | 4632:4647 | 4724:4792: 0.06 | 1.54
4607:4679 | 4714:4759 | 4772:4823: -0.01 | 1.59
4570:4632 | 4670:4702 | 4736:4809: 0.09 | 1.58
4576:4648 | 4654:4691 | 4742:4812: 0.06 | 1.56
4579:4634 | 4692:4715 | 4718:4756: 0.09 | 1.6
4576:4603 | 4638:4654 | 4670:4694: -0.02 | 1.48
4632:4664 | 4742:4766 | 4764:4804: -0.01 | 1.59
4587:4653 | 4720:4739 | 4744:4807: 0.00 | 1.59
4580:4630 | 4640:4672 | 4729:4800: 0.05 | 1.57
